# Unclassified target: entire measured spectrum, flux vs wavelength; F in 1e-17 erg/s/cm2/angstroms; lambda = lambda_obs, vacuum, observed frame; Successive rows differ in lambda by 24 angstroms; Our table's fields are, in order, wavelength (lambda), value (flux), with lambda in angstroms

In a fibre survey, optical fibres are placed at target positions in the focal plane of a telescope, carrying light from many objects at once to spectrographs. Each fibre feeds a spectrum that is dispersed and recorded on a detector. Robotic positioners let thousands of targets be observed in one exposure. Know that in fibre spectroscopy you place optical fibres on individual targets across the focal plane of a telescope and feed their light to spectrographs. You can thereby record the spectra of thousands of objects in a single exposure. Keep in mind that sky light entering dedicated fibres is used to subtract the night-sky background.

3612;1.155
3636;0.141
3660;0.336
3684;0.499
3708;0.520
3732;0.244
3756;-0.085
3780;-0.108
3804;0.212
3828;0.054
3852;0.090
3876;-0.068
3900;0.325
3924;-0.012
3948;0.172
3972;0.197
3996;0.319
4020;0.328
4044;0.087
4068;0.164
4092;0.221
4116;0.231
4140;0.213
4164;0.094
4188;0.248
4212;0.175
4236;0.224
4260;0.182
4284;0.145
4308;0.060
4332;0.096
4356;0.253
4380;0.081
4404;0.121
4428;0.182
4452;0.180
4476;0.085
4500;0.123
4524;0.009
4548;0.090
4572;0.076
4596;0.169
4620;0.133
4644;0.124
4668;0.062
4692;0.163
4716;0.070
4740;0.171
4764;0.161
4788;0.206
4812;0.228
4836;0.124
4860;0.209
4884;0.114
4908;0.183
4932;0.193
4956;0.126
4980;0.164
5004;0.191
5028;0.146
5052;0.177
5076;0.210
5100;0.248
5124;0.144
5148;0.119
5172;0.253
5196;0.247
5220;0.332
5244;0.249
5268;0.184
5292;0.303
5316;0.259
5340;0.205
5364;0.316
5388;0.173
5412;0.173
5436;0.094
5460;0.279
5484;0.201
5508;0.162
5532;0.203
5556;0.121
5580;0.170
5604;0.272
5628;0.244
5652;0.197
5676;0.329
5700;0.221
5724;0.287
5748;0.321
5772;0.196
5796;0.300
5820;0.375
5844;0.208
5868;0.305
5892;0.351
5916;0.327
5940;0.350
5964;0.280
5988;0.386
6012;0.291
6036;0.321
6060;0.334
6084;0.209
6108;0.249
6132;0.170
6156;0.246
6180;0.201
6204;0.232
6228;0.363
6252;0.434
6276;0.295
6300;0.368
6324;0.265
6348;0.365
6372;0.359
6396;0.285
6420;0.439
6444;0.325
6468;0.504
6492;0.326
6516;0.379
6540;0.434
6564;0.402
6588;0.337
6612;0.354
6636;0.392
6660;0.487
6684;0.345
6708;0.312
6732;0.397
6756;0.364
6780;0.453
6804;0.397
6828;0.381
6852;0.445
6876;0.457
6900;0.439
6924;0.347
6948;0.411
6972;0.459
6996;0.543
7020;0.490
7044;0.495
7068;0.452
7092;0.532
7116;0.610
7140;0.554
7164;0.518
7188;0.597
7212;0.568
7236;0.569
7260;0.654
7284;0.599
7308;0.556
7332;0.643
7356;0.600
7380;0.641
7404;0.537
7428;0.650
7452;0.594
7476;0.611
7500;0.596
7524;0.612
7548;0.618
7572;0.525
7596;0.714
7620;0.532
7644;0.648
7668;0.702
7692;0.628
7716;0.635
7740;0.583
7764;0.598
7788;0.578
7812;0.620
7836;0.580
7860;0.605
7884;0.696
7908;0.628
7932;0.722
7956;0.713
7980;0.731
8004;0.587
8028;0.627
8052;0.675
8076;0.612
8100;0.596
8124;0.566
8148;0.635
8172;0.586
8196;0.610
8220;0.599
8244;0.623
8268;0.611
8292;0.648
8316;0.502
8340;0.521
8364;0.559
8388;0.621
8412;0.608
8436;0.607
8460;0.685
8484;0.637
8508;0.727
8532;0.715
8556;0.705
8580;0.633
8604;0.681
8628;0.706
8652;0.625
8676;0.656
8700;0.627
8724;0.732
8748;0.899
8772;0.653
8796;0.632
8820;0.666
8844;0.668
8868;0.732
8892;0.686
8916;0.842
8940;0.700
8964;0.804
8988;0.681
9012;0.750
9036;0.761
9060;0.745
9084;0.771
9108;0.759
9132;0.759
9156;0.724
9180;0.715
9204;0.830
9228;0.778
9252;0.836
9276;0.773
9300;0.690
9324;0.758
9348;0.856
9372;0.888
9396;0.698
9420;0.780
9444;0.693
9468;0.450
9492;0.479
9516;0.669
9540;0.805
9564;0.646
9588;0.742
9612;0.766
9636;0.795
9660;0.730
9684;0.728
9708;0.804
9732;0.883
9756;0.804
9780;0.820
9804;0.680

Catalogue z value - 0.609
